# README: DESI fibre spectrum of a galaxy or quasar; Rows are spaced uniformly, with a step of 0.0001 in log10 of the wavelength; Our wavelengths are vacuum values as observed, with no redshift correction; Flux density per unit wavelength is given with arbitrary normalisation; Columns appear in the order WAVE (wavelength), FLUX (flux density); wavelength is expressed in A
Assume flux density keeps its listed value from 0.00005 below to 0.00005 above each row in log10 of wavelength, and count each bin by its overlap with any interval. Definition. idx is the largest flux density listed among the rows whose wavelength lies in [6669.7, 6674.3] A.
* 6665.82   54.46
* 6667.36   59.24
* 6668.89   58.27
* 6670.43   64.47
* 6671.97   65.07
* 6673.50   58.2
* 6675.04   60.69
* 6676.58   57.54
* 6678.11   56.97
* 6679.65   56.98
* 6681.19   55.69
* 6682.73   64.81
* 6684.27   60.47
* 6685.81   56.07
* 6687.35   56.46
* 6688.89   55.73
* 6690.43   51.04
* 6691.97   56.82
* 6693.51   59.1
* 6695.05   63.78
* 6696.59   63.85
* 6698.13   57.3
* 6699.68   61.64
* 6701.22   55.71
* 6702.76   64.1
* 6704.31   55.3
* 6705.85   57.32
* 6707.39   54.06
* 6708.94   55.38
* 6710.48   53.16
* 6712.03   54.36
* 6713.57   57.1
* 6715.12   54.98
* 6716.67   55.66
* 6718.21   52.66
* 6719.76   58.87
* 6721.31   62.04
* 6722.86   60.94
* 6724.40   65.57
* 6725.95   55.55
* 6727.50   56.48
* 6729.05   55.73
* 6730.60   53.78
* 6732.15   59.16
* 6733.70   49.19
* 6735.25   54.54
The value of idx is 65.07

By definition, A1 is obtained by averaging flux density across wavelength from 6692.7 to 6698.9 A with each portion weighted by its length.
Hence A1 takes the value 61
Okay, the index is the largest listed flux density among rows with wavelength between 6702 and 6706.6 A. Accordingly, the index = 64.1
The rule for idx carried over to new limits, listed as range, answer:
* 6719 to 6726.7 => 65.57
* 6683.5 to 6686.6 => 60.47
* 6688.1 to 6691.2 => 55.73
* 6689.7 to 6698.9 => 63.85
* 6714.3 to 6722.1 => 62.04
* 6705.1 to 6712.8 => 57.32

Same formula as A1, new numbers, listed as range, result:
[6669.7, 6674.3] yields 62.5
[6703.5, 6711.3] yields 55.1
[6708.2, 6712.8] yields 54.3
